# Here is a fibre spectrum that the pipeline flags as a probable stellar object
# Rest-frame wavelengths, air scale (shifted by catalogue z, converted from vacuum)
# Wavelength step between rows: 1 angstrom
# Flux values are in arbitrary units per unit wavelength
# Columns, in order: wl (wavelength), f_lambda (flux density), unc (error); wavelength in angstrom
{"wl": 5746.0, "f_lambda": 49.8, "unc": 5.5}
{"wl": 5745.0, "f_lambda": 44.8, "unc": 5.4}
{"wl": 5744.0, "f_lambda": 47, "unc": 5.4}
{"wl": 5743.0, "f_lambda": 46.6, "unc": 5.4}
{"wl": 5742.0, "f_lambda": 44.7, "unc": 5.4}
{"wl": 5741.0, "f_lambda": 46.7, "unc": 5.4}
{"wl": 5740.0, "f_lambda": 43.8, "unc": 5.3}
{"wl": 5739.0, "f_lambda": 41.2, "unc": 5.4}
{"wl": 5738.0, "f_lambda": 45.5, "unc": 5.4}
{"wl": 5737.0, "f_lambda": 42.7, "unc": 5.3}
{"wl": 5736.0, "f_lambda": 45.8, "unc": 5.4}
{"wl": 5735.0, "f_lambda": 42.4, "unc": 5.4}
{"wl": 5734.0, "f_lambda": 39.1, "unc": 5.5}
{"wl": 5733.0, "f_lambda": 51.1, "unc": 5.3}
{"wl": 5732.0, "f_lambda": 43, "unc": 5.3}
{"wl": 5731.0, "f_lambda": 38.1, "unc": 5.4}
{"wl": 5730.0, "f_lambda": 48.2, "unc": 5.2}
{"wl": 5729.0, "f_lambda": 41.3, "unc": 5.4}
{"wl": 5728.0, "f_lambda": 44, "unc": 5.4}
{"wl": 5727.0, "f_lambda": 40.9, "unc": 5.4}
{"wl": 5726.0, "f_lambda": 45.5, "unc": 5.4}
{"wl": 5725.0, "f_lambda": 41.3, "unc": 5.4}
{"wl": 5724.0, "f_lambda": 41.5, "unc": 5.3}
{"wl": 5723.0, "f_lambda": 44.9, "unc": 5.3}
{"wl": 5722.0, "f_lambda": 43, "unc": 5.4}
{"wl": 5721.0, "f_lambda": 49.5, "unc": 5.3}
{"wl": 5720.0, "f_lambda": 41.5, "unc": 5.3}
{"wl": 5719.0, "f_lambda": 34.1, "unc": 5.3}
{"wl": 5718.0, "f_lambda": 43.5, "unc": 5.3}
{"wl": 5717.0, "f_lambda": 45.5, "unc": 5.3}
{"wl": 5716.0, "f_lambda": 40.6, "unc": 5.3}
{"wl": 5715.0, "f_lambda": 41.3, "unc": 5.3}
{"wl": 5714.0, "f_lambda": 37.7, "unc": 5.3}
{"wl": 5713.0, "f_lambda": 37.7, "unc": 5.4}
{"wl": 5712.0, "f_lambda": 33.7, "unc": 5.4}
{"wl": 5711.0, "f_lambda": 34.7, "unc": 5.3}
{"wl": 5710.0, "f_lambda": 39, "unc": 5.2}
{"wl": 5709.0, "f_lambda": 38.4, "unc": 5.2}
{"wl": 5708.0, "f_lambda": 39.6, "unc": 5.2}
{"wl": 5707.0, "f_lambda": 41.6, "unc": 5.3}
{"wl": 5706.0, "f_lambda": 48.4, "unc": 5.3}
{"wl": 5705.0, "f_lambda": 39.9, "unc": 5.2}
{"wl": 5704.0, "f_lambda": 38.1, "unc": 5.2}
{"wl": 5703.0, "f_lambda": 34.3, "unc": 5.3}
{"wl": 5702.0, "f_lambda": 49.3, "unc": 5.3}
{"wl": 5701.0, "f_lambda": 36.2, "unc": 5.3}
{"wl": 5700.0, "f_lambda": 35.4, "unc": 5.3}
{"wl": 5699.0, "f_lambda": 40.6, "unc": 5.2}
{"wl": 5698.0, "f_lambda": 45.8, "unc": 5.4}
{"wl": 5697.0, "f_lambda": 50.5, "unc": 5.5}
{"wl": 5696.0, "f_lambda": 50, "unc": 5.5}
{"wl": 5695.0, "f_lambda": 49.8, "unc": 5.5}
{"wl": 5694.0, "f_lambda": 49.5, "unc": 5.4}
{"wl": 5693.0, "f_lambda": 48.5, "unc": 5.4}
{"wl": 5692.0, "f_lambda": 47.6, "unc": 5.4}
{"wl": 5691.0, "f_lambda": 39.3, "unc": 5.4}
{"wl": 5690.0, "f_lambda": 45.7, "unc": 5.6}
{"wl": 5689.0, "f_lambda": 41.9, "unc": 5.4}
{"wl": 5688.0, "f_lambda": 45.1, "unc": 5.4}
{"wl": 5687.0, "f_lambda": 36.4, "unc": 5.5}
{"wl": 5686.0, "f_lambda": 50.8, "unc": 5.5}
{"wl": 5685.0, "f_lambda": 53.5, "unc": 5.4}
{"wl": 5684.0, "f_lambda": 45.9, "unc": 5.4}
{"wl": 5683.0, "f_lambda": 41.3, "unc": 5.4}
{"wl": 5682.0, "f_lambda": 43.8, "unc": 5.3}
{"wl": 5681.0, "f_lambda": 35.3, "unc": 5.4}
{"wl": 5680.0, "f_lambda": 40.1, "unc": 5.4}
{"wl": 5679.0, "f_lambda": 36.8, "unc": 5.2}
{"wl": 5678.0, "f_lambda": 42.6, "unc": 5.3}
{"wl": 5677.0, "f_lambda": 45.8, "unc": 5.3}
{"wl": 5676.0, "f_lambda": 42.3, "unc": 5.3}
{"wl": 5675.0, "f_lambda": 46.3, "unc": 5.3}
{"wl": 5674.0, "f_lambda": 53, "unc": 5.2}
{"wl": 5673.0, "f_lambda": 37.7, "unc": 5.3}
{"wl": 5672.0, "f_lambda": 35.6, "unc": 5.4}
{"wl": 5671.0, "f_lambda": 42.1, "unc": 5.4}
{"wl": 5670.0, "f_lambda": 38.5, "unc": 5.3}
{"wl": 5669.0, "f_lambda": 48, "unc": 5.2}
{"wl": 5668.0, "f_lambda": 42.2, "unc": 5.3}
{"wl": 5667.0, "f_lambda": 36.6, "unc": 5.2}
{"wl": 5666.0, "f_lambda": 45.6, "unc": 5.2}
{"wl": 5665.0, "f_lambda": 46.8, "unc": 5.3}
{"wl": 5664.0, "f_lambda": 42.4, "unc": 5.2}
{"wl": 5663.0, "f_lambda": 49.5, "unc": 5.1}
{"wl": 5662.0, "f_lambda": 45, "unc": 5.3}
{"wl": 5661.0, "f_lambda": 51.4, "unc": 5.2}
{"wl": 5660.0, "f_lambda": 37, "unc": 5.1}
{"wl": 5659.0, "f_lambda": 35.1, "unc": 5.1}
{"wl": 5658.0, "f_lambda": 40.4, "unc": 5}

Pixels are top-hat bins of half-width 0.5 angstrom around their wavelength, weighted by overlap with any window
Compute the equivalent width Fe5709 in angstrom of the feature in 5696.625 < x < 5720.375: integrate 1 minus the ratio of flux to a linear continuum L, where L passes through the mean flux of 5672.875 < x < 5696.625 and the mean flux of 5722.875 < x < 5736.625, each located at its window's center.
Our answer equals 2.0 angstrom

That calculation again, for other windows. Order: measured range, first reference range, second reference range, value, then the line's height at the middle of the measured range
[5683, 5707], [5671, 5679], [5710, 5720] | -2.0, 40.9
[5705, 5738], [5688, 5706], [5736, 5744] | 1.8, 44.3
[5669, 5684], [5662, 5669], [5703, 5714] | 0.3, 42.8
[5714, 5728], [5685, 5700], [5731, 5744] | 0.7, 44.8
